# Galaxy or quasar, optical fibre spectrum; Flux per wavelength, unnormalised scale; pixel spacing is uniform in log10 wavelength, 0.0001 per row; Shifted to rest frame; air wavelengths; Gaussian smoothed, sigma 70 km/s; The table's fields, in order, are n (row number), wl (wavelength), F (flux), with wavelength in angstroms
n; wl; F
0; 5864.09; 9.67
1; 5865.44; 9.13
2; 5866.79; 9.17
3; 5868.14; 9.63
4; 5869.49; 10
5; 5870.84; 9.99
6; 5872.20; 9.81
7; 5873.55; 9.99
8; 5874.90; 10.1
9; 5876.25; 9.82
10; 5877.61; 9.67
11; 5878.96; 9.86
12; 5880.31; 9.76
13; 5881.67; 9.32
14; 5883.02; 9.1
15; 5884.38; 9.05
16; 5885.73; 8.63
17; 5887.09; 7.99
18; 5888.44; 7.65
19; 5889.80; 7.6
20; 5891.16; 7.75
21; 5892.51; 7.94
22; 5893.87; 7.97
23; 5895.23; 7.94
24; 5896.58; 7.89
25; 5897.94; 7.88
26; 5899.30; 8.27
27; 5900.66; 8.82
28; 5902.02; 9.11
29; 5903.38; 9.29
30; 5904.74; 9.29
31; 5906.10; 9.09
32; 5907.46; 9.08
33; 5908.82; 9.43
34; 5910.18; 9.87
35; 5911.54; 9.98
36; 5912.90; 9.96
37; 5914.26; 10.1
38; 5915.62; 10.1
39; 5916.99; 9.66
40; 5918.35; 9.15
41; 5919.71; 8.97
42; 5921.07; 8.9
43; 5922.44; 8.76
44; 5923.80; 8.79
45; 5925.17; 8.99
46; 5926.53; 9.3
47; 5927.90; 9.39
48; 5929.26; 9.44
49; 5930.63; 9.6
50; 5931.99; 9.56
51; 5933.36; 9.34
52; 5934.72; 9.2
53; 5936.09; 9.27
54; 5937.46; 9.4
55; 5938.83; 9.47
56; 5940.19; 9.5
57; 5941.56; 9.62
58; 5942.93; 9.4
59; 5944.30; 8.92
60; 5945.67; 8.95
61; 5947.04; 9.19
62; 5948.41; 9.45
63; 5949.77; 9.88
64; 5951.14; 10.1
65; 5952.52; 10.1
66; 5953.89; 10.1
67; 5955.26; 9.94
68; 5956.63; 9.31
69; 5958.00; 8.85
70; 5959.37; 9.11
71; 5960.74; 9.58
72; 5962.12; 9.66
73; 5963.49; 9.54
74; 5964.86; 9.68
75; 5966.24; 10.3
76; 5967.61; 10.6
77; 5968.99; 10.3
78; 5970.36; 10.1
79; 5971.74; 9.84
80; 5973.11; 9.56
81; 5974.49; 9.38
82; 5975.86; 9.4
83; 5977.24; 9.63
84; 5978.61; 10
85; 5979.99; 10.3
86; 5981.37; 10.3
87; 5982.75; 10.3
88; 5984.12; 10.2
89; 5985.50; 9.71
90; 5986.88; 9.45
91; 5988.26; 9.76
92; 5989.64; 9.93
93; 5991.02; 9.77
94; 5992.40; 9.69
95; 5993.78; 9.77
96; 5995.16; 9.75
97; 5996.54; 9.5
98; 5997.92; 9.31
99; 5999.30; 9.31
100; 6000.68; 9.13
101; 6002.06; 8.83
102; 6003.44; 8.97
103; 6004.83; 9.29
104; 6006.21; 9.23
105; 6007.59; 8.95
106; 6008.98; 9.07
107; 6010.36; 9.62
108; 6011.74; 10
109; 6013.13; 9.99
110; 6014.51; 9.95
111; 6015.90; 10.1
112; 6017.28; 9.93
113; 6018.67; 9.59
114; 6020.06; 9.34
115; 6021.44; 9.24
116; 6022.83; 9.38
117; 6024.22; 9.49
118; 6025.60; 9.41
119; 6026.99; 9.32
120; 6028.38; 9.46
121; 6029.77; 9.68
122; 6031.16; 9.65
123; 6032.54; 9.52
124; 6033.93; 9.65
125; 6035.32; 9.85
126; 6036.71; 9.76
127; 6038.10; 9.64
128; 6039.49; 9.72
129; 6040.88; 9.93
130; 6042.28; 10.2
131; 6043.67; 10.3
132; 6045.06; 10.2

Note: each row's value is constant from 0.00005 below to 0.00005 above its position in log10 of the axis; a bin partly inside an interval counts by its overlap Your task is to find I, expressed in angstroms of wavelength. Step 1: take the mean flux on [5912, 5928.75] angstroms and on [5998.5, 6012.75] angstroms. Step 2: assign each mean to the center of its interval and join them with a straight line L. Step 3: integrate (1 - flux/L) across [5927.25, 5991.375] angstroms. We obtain -2.49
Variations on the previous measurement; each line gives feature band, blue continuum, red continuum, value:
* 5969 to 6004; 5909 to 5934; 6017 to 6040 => -0.7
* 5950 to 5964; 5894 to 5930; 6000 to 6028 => -0.6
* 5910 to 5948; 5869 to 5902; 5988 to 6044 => -1.2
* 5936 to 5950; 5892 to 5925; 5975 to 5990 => 0.1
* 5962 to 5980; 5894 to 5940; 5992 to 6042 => -1.0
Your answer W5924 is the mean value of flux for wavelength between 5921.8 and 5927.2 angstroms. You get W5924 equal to 8.96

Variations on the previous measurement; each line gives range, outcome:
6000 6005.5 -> 9.05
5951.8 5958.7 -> 9.66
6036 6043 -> 9.84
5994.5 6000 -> 9.47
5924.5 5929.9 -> 9.29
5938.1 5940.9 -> 9.49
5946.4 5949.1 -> 9.36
